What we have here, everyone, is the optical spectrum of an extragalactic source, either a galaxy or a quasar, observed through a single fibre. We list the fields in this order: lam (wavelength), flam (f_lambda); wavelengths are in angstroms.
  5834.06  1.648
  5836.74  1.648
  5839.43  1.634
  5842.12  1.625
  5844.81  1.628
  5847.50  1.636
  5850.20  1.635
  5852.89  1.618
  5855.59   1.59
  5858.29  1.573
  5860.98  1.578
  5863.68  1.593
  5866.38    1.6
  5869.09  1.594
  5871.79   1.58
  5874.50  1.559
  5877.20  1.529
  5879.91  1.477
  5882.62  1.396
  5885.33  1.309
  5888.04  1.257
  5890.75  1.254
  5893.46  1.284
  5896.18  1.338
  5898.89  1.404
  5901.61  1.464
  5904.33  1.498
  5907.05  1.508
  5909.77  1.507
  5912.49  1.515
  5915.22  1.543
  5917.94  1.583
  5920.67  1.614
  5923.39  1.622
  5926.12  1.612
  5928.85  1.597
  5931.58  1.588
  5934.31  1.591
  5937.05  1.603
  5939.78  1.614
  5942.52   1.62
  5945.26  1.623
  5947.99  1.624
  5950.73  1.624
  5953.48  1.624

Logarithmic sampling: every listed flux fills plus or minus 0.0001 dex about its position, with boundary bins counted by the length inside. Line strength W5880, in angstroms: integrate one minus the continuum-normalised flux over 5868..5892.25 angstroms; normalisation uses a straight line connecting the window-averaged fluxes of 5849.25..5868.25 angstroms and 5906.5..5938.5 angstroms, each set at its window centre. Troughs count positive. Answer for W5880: 2.3 angstroms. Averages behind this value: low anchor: 1.6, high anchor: 1.58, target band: 1.44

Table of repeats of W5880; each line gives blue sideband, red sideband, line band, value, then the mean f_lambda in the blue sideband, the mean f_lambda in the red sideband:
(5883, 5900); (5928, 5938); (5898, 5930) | -1.66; 1.31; 1.59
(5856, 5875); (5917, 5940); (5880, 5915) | 4.19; 1.58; 1.6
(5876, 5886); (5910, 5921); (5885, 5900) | 1.71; 1.43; 1.55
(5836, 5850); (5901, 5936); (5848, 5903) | 4.07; 1.63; 1.56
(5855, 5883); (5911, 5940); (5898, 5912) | 0.85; 1.56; 1.59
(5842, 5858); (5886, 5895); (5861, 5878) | -1.50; 1.62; 1.27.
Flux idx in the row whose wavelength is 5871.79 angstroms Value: 1.58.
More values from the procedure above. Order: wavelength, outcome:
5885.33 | 1.309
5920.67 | 1.614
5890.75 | 1.254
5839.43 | 1.634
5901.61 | 1.464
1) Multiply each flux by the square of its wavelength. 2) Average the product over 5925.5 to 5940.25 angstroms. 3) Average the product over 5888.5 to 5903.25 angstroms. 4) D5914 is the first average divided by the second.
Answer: 1.20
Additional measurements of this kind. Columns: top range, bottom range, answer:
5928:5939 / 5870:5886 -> 1.09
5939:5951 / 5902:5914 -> 1.09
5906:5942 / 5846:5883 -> 1.02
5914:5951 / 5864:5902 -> 1.14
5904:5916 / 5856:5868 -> 0.97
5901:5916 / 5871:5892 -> 1.07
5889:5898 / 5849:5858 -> 0.82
